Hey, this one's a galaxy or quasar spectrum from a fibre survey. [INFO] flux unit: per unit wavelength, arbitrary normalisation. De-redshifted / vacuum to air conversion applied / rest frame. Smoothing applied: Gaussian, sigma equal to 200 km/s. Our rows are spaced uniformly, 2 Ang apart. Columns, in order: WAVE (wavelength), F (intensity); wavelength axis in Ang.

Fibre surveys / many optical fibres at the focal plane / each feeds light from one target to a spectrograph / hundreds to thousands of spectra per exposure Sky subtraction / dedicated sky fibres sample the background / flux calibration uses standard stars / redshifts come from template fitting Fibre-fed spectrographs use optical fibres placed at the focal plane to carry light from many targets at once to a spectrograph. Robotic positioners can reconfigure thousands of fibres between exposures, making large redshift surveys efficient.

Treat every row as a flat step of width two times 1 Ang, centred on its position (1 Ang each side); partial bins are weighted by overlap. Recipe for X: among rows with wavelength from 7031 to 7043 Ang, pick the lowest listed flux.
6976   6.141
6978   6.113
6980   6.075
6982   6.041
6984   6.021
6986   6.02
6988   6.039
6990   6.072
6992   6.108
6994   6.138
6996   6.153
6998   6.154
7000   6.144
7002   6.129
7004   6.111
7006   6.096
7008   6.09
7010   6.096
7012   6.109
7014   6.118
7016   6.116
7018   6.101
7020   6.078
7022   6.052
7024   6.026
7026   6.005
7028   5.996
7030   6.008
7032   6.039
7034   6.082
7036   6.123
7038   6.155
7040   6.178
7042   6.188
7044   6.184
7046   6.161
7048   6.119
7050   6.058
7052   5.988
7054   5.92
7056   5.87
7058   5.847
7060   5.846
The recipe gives 6.039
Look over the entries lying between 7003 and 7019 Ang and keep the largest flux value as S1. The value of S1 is 6.118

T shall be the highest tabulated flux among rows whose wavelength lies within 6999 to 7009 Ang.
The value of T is 6.144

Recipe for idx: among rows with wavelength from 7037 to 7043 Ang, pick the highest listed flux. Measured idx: 6.188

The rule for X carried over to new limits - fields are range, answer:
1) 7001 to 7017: 6.09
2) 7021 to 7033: 5.996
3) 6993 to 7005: 6.111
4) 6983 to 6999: 6.02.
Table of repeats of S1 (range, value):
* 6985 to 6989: 6.039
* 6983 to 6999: 6.154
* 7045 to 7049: 6.161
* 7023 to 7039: 6.155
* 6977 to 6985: 6.113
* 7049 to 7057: 6.058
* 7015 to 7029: 6.116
